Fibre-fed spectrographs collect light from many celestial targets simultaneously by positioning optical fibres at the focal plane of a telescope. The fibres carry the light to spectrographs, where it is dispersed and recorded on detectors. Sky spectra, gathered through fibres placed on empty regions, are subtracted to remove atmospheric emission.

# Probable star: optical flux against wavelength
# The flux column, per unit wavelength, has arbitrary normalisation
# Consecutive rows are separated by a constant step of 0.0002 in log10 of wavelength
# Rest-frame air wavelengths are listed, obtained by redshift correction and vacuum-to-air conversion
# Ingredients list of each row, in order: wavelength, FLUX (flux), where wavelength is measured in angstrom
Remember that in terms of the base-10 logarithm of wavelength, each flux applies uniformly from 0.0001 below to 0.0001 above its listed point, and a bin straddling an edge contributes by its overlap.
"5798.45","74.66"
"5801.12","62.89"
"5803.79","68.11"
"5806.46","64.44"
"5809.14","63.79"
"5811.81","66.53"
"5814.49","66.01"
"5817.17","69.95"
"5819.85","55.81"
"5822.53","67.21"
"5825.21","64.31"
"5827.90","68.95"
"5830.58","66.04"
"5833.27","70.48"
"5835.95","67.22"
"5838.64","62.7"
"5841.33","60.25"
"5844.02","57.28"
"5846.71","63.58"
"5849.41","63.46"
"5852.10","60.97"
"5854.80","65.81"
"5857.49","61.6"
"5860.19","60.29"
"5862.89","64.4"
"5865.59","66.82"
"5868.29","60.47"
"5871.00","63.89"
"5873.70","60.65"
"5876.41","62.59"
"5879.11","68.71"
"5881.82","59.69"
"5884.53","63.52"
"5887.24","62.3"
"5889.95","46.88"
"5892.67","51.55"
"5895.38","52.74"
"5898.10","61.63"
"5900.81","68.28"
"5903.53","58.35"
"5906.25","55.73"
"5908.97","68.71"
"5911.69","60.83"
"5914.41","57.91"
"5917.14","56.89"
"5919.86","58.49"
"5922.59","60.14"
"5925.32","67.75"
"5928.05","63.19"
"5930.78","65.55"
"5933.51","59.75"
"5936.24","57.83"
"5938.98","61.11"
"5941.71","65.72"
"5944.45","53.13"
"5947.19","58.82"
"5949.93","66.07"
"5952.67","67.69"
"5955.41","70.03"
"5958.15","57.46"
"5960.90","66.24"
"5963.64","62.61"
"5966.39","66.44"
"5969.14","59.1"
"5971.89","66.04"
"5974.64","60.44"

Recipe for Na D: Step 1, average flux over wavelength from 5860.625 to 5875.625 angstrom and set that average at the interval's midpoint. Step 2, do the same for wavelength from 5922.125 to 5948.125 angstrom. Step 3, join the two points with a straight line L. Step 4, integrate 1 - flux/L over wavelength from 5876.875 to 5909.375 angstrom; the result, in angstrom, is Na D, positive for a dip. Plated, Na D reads 1.4 angstrom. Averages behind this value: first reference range 63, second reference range 61.4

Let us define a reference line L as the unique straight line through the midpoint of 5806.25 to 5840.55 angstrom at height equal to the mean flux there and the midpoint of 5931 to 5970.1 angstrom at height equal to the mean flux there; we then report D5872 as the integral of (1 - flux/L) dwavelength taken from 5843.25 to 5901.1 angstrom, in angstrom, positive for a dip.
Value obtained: 2.9 angstrom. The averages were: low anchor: 65.6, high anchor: 62.4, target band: 61.1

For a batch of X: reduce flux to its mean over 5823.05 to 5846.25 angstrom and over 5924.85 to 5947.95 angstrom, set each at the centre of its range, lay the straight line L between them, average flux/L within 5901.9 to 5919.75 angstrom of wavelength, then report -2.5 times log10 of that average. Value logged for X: 0.04 mag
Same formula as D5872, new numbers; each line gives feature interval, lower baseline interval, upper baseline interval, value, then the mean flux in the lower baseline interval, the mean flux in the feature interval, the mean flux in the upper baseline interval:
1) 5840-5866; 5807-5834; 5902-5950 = 0.8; 65.7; 62.3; 60.8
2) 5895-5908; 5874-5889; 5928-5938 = 0.4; 62.7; 60.1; 61.3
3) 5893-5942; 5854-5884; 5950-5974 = 2.3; 63.1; 60.9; 64.4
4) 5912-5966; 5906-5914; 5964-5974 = 0.7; 62.2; 62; 63.5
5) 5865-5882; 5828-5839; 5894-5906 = -0.2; 67.3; 63.3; 59.8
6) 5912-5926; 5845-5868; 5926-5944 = 0.5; 63.1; 59.9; 61.9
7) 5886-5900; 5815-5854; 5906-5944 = 1.5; 64.2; 55.5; 61.4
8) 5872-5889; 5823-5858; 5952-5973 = 0.4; 64.2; 62.6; 64.3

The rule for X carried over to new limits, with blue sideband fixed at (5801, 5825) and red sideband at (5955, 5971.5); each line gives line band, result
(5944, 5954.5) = 0.02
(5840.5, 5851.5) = 0.06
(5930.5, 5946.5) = 0.06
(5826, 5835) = -0.05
